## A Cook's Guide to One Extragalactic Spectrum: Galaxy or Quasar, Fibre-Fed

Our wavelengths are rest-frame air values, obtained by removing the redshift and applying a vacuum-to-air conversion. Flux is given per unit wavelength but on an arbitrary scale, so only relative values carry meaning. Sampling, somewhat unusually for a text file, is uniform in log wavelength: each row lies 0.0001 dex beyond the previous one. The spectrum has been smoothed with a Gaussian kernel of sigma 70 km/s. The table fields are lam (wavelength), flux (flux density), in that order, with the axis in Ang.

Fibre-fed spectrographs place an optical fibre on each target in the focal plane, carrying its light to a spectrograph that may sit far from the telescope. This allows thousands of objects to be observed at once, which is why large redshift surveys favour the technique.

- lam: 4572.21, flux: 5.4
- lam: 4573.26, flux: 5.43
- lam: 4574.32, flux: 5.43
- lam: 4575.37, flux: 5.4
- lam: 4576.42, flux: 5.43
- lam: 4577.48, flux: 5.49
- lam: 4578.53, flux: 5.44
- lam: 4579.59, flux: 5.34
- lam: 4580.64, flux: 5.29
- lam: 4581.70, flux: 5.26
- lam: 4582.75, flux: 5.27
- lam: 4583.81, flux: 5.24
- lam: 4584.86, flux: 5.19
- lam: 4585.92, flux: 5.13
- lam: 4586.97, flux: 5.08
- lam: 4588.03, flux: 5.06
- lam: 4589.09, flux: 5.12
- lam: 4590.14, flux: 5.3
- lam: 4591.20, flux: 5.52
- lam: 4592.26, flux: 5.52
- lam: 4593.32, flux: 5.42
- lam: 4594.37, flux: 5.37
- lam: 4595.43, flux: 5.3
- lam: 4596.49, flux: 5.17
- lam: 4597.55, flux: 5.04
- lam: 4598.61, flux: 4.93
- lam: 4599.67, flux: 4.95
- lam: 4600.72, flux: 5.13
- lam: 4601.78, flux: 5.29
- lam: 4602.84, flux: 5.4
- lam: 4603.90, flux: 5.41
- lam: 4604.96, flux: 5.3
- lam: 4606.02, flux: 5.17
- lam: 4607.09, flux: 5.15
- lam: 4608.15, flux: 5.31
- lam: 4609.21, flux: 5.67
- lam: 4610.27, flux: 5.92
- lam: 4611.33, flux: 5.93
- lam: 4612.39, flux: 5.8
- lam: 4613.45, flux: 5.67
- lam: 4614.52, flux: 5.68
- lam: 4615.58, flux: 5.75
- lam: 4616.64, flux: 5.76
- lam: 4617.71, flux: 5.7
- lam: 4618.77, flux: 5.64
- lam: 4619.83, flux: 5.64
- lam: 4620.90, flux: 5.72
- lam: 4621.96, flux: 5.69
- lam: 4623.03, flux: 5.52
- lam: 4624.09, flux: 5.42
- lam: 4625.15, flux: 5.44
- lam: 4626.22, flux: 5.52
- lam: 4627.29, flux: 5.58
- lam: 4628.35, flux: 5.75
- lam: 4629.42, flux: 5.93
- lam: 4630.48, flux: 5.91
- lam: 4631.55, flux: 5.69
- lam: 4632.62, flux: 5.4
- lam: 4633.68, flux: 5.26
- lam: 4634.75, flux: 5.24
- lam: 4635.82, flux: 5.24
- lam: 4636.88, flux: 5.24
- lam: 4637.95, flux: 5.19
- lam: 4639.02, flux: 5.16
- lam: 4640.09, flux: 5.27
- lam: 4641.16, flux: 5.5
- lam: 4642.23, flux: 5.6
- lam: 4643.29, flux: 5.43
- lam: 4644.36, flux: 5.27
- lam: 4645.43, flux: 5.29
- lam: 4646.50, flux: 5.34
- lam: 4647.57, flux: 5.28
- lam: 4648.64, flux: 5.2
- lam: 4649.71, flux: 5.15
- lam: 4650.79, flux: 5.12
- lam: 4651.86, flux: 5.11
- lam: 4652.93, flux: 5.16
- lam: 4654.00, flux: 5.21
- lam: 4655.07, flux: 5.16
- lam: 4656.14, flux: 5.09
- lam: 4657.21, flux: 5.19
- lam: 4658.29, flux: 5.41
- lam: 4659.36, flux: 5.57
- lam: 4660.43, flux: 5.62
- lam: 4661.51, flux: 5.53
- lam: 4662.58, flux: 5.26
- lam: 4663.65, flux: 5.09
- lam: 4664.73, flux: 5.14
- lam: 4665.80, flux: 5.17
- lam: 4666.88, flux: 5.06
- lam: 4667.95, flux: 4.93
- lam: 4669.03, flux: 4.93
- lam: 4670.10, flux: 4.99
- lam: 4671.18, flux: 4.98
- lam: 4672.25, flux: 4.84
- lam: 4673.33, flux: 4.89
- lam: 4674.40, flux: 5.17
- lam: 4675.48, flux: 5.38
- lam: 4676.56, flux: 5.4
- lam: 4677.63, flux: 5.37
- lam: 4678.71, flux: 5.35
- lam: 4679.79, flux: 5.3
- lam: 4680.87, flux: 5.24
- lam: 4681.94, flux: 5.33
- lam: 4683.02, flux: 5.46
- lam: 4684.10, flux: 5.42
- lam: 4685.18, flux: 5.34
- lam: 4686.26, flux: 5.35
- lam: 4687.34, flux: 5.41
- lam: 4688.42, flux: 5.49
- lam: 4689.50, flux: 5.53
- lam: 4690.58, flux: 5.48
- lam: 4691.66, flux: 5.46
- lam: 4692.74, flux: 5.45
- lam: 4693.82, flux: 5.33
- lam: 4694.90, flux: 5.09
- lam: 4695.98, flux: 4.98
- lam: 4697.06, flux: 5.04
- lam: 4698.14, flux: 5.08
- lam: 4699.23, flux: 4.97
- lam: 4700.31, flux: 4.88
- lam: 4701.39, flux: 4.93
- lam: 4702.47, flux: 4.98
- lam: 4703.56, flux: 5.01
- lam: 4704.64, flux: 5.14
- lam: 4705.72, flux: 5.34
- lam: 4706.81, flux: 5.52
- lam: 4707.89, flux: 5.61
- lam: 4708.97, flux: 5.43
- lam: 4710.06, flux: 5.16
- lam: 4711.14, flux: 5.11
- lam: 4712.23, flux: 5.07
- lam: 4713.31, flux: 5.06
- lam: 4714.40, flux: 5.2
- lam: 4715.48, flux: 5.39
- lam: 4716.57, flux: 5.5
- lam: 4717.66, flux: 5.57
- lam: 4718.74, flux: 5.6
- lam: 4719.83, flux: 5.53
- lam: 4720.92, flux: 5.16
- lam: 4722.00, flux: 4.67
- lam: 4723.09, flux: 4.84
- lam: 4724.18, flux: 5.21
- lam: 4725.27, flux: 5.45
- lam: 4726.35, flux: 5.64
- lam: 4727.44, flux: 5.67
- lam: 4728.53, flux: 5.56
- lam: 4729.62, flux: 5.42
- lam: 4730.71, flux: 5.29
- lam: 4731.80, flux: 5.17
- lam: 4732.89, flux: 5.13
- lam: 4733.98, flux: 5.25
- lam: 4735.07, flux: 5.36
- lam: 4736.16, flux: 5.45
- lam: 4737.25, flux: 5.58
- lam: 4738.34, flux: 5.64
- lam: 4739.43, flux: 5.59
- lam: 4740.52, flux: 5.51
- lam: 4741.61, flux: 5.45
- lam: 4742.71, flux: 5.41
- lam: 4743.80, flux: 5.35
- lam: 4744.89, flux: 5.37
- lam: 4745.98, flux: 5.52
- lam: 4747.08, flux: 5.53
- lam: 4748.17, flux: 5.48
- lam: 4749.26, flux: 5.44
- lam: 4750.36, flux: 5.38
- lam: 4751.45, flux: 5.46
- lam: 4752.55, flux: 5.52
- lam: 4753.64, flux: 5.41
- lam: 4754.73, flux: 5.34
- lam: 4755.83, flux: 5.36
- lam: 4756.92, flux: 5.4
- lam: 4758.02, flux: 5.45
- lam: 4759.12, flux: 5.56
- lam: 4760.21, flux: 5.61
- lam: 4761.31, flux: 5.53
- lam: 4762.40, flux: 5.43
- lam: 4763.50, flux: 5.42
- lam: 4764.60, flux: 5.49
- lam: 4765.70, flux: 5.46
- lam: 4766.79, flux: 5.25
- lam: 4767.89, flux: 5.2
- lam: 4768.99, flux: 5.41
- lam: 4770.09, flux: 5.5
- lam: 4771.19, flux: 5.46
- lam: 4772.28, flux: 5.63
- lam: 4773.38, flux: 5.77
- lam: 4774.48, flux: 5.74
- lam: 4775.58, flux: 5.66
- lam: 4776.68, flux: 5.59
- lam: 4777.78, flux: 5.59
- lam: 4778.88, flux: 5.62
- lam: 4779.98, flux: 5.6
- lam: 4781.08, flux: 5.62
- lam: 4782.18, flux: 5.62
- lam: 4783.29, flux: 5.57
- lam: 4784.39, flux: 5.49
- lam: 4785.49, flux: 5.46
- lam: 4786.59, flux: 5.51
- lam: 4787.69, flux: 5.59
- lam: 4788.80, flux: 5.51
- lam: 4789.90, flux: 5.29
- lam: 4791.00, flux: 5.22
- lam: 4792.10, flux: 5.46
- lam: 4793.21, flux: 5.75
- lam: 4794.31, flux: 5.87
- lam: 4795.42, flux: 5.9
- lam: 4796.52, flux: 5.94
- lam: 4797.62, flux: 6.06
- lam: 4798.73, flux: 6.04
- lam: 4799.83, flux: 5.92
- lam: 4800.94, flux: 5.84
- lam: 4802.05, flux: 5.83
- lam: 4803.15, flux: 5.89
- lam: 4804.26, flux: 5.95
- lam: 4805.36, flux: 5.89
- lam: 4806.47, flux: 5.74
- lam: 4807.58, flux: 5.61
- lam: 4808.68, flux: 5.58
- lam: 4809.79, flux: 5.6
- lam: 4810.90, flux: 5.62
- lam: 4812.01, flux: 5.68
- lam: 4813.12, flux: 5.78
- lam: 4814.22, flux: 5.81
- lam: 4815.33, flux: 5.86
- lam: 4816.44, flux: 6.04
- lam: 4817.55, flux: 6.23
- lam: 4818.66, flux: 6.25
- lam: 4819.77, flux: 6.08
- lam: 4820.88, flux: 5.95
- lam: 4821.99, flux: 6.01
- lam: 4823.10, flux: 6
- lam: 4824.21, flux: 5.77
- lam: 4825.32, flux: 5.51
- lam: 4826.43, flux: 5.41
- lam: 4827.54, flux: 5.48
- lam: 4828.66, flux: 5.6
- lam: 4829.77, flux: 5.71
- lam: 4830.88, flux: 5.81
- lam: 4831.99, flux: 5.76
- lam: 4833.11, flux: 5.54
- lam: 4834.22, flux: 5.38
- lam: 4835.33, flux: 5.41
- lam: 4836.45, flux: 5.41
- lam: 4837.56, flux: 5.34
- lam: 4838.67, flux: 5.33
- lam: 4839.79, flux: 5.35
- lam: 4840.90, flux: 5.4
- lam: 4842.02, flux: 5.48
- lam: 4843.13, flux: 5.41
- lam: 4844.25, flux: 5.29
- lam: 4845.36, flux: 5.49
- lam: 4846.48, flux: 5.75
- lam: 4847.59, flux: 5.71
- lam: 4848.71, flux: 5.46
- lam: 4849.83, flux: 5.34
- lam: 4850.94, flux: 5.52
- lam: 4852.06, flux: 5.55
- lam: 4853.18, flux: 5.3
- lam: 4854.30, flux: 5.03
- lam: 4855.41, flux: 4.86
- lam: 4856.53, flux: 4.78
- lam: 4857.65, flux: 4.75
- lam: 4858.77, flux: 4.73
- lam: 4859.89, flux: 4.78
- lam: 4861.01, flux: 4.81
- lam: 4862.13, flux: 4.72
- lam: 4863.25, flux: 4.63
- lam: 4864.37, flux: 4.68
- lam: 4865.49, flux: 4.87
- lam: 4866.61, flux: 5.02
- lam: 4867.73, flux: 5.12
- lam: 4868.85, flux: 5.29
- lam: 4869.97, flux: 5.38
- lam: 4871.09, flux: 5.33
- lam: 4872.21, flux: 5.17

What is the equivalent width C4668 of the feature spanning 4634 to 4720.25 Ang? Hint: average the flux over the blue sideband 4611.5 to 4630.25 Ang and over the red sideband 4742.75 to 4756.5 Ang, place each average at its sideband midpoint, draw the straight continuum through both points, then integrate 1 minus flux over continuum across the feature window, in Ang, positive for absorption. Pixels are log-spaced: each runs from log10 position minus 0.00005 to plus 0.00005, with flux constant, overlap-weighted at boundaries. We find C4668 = 4.8 Ang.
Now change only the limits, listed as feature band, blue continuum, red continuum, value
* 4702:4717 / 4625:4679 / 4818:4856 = 0.3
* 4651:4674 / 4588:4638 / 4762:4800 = 1.4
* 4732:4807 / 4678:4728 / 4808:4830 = 0.3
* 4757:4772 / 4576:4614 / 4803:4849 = 0.4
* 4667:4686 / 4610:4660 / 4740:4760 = 0.9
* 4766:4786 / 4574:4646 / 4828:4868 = -0.9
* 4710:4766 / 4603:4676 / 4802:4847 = 1.5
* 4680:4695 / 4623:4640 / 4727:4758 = 0.2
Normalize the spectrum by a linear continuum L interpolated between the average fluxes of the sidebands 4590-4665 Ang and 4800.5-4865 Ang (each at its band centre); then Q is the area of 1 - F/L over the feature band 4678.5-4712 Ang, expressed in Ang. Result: 1.1 Ang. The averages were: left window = 5.41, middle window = 5.26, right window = 5.51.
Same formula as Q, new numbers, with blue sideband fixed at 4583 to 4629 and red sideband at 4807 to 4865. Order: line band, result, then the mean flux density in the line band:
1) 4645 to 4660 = 0.5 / 5.24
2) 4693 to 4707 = 0.9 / 5.1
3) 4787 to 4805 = -1.0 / 5.75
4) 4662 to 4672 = 0.7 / 5.06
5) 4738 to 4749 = -0.1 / 5.48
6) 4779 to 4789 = -0.2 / 5.55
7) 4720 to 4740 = 0.4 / 5.34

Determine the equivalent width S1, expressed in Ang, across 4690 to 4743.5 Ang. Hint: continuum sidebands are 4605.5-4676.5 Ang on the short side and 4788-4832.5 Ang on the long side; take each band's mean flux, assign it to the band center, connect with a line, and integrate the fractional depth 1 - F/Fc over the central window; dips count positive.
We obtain 2.5 Ang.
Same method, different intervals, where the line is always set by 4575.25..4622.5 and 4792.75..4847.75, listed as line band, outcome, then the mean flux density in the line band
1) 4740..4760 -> 0.6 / 5.44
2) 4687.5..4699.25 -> 0.5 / 5.28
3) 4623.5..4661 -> 0.6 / 5.37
